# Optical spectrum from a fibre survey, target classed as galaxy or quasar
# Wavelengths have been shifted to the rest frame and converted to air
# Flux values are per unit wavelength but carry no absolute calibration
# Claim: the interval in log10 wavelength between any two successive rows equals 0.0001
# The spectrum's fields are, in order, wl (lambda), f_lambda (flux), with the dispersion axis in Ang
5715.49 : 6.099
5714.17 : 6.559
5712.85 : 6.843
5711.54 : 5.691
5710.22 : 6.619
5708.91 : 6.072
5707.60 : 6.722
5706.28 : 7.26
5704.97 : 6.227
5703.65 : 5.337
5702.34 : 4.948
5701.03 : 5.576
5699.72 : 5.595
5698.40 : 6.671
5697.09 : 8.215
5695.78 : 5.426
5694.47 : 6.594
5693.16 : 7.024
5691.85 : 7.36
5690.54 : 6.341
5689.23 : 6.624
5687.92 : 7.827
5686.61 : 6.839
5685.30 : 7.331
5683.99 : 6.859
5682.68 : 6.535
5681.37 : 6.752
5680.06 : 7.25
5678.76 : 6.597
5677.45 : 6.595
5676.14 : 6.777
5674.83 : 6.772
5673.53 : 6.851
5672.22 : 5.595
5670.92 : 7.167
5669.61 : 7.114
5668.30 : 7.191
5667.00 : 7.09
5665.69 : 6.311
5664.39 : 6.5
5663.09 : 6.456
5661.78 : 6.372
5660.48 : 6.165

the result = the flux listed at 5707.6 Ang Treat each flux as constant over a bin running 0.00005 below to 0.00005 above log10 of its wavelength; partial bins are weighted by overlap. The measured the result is 6.722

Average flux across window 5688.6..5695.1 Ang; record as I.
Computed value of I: 6.79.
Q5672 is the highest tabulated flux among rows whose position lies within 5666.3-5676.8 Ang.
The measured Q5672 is 7.191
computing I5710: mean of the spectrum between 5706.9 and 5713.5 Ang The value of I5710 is 6.4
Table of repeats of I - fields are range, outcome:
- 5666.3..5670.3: 7.11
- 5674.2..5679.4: 6.67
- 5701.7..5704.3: 5.15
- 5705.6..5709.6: 6.69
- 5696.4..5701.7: 6.5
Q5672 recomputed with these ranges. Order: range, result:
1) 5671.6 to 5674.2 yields 6.851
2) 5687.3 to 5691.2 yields 7.827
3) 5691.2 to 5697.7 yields 8.215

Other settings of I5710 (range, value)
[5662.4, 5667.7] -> 6.6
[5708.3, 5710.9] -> 6.35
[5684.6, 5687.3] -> 7.08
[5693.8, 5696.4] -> 6.03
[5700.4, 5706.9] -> 5.87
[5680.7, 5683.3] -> 6.64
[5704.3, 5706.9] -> 6.73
